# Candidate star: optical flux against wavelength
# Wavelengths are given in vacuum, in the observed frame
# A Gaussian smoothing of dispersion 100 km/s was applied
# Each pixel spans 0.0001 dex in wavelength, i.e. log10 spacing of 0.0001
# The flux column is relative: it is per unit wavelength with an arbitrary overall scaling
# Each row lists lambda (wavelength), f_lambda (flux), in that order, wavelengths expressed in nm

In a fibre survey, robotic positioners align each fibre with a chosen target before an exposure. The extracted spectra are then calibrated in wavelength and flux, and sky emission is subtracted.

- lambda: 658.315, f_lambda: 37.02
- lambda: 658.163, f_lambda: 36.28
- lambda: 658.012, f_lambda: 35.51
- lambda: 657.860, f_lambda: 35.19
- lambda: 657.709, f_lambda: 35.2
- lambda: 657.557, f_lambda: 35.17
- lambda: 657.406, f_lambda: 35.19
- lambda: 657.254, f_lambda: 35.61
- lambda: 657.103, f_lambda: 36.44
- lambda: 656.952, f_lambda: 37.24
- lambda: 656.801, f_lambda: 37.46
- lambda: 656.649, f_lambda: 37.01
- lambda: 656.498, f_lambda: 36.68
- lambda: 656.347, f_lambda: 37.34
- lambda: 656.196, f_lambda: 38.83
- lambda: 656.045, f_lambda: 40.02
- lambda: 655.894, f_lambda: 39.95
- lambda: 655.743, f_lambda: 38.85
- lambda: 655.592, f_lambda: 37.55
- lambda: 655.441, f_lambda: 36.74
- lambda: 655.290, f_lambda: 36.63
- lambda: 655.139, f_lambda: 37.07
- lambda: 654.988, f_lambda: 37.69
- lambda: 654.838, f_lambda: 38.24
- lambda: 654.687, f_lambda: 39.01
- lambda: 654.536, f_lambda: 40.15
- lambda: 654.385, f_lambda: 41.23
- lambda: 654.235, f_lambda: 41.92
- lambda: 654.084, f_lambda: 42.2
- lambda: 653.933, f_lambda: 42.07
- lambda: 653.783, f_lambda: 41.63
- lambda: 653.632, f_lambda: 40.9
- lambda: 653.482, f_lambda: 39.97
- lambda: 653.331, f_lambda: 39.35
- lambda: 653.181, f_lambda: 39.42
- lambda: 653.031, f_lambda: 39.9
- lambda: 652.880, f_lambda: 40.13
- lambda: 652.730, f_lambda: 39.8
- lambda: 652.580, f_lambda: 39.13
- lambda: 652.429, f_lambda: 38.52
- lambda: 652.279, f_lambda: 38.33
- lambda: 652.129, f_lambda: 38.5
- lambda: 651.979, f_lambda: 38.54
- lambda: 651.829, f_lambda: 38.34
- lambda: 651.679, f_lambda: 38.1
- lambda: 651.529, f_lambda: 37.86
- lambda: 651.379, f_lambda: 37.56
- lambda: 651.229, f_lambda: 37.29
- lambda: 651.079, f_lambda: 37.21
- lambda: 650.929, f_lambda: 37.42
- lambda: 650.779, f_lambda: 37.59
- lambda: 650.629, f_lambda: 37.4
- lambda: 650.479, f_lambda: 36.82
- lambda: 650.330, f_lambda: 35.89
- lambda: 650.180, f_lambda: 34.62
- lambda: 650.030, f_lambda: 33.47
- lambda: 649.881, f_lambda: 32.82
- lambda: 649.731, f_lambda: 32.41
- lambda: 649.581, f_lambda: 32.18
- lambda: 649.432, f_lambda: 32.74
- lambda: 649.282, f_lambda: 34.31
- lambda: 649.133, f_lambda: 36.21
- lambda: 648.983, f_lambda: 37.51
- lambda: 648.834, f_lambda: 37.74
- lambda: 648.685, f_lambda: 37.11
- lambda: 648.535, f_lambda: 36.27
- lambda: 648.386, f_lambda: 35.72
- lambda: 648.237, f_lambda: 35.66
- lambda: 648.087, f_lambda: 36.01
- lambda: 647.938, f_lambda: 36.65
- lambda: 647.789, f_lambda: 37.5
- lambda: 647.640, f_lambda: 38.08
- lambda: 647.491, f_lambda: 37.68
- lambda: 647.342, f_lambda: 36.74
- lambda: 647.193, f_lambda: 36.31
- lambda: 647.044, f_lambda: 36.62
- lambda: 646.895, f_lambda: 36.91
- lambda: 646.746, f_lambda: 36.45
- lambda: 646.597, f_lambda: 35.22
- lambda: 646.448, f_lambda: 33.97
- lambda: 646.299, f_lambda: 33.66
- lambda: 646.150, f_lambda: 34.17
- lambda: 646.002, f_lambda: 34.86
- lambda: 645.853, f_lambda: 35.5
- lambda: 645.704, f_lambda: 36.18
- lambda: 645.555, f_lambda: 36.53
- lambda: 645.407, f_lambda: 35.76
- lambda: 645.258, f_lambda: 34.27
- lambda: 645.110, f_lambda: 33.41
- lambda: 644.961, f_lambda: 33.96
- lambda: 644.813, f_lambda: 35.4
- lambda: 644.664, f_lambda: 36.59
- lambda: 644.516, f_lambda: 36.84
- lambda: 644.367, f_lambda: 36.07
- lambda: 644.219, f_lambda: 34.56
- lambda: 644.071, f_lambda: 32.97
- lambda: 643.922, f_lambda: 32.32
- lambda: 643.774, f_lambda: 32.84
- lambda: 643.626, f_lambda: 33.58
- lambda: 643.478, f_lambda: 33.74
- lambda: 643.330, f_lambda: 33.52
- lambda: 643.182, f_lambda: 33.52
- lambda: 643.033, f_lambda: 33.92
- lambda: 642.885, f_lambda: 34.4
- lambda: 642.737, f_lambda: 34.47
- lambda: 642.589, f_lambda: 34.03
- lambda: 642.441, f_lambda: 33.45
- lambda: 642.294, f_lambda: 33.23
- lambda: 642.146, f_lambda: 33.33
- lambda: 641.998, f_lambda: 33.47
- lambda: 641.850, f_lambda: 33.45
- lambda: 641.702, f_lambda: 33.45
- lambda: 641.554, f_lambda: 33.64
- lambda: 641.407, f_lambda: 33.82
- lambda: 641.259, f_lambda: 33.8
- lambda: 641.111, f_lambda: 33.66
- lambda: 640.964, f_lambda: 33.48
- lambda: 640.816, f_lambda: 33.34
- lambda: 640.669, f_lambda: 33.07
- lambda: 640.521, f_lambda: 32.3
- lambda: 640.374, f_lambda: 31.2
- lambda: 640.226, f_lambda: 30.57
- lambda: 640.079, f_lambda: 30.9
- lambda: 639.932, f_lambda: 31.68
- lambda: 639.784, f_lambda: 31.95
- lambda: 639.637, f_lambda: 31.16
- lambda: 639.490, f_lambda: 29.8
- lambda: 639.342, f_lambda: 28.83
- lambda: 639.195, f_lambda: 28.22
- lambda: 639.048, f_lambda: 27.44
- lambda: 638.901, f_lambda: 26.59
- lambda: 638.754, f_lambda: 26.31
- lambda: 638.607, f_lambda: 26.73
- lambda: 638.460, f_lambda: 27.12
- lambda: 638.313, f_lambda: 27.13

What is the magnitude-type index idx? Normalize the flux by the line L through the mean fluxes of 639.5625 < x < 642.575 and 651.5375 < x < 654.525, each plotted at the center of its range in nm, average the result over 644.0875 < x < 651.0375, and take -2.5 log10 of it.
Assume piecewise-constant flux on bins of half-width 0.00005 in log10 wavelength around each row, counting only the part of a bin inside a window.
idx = 0.03 mag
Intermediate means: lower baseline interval 32.8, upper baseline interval 39.9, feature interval 35.6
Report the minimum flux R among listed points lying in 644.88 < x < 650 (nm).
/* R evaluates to 32.18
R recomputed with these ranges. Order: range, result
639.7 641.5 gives 30.57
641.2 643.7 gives 33.23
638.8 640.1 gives 26.59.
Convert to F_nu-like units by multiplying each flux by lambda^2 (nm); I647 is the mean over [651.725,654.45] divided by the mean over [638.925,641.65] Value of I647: 1.3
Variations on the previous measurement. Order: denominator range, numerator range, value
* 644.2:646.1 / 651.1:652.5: 1.10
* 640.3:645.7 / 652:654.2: 1.21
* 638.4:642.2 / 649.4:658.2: 1.26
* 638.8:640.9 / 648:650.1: 1.18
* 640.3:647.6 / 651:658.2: 1.15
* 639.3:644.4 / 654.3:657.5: 1.20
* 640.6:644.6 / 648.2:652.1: 1.10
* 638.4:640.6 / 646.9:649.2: 1.28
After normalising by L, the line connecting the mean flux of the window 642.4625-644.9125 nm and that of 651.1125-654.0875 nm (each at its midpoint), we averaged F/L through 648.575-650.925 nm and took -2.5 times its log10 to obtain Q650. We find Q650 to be 0.07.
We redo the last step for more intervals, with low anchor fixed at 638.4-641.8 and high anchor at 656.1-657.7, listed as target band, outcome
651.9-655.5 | -0.11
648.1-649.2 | -0.08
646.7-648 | -0.11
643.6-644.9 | -0.07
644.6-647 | -0.07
